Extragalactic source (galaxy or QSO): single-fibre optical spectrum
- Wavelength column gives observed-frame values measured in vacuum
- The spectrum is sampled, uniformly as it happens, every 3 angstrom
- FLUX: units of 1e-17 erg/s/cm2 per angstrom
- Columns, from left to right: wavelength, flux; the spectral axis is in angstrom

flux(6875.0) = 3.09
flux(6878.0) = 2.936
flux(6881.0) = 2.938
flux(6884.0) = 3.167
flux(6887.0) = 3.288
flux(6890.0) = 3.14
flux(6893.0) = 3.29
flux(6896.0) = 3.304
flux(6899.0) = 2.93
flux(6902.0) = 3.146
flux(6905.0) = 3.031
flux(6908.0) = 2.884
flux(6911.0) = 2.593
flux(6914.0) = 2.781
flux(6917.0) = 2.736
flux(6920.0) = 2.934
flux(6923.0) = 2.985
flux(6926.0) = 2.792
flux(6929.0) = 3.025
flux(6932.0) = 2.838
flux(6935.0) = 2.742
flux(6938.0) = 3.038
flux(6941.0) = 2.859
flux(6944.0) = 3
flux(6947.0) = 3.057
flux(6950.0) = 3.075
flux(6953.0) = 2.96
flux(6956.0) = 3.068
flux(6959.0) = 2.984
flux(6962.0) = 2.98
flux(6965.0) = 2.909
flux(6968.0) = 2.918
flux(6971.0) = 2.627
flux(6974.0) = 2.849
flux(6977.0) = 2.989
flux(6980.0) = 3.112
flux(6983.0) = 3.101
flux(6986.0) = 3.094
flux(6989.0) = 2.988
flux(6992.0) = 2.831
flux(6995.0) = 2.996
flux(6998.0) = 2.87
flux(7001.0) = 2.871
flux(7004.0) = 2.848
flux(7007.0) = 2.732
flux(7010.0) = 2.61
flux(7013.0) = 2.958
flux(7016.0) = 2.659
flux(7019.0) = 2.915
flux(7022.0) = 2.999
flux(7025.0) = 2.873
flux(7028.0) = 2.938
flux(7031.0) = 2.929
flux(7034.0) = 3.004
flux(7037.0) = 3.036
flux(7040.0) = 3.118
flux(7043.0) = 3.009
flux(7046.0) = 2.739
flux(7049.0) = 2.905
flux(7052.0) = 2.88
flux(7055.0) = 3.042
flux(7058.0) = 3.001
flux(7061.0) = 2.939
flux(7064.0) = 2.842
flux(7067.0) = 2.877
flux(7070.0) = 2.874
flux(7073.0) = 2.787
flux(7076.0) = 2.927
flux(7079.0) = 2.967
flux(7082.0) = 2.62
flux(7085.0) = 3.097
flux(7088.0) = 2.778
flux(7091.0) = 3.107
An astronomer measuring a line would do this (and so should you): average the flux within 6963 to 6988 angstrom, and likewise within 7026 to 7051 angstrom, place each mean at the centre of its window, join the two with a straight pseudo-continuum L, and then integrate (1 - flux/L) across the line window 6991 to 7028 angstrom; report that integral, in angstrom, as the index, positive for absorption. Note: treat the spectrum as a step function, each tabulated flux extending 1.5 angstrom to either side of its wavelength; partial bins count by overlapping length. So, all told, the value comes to 1.3 angstrom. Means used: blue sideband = 2.95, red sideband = 2.96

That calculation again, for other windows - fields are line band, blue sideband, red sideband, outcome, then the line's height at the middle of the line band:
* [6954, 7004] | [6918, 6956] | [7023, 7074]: -0.1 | 2.94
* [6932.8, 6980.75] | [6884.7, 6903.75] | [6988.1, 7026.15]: 0.9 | 3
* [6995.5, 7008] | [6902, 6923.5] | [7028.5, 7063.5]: 0.3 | 2.93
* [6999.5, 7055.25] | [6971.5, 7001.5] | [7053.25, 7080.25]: 0.8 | 2.94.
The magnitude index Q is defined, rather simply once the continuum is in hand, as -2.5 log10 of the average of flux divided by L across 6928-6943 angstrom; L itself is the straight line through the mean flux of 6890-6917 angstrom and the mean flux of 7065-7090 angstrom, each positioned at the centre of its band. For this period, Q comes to 0.02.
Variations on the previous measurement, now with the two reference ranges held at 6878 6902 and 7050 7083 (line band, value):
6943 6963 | 0.01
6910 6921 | 0.13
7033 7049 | -0.02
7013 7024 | 0.03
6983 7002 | 0.01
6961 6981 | 0.04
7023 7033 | 0.01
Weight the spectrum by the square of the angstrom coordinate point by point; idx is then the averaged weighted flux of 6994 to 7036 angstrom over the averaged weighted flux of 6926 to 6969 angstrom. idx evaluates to 0.99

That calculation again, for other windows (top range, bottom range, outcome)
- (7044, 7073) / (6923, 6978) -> 1.02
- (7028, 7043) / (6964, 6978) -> 1.08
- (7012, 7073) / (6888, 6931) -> 1.02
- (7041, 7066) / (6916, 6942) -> 1.05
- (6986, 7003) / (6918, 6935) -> 1.03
